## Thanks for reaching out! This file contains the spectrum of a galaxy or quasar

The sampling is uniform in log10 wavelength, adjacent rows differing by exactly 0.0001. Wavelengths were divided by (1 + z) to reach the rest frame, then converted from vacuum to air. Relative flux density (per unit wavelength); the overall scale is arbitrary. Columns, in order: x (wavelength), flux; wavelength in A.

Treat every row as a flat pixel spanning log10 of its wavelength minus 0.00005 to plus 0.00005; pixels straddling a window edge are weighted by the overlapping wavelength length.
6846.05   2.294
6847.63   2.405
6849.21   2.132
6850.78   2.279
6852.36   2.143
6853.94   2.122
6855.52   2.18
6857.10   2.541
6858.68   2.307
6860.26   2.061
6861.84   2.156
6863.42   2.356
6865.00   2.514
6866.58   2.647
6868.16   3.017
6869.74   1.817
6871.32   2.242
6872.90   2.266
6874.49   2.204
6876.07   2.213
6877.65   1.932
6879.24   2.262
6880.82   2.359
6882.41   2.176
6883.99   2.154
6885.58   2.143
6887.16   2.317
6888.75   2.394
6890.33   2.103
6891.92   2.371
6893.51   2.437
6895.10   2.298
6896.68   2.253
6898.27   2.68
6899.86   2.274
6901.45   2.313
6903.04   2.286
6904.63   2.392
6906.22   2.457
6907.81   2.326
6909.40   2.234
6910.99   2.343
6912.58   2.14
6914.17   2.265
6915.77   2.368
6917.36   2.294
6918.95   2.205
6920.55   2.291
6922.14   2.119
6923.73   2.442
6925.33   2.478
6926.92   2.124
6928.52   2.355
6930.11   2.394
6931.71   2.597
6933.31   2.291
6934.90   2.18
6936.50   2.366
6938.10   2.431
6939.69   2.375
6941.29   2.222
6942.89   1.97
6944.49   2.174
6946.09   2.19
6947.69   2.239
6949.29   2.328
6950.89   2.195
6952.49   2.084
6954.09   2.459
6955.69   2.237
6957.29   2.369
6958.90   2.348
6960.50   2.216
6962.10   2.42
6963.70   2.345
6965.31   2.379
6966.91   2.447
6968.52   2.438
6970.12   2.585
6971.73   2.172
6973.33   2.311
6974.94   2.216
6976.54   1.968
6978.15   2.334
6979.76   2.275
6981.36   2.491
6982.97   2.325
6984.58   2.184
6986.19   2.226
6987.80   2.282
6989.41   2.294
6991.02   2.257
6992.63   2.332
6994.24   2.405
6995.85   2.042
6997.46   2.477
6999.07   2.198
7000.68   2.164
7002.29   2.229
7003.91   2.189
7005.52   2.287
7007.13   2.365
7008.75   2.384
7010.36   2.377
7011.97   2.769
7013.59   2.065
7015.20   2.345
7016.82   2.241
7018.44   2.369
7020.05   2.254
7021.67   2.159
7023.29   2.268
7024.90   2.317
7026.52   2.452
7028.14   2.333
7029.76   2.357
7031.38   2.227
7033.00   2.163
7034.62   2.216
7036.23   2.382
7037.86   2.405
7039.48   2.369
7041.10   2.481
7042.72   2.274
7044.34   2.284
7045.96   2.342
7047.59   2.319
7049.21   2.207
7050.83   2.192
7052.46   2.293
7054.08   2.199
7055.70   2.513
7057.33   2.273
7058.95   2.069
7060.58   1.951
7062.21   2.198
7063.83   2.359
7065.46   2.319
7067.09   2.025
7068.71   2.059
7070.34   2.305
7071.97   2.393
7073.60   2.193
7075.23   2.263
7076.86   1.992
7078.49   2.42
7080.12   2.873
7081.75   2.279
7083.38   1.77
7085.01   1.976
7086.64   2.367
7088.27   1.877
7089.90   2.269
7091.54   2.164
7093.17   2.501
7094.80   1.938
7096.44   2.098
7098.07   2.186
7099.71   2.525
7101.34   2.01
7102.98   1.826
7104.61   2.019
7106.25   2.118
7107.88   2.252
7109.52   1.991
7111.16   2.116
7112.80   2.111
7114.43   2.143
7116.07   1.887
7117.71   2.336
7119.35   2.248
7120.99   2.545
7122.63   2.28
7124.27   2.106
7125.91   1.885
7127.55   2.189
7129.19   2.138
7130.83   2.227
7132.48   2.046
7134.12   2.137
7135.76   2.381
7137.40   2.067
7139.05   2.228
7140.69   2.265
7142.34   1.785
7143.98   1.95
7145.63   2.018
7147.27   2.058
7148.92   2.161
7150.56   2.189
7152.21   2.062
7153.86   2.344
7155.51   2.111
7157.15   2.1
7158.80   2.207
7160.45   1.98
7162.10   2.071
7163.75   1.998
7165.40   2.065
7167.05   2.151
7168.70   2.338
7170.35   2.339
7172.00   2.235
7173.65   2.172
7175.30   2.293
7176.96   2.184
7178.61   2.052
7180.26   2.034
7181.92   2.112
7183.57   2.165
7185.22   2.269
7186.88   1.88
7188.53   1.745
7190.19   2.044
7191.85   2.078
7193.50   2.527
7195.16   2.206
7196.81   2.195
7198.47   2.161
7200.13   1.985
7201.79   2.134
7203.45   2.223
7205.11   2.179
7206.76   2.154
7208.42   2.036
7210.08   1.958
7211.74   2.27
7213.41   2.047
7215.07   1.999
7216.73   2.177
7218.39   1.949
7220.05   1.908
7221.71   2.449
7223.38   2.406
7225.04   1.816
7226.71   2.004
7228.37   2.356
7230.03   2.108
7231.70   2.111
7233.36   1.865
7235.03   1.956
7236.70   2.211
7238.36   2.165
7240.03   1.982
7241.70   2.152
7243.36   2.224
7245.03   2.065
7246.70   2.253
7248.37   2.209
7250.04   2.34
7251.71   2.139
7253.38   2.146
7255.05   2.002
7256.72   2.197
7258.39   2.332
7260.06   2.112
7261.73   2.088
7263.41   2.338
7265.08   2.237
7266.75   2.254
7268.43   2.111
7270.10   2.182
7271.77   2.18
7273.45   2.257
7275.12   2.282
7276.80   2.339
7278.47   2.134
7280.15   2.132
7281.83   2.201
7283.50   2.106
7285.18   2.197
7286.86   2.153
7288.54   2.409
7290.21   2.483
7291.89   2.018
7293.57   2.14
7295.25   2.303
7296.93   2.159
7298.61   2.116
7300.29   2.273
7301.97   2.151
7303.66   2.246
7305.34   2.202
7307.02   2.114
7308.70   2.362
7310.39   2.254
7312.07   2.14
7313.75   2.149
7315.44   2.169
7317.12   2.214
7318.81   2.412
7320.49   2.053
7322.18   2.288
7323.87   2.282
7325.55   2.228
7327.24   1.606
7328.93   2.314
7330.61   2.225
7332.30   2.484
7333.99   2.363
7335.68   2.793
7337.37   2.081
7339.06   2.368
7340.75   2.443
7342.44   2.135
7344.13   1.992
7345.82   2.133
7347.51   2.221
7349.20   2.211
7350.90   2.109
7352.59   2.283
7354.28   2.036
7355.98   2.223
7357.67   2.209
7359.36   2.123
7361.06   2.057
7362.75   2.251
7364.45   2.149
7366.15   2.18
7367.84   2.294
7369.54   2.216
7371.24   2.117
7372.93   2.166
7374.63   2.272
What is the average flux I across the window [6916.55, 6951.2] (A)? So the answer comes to 2.29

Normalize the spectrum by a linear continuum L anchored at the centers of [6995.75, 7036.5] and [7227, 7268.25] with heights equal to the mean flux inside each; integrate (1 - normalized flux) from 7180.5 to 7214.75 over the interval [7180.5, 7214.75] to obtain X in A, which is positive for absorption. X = 1.1 A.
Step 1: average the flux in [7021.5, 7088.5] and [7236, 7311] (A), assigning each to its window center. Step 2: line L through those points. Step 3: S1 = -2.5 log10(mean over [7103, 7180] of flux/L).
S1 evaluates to 0.05 mag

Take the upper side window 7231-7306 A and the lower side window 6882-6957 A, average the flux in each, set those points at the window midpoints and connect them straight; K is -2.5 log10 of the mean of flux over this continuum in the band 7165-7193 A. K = 0.04 mag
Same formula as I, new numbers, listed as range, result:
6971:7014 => 2.28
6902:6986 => 2.3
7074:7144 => 2.16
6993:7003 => 2.26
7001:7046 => 2.32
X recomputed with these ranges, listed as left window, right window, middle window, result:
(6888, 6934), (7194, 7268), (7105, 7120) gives 0.5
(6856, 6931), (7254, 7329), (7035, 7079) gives 0.0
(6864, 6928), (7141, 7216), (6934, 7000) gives -0.9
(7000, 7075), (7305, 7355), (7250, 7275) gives 0.5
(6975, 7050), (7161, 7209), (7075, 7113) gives 1.0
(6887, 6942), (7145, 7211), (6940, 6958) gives 0.6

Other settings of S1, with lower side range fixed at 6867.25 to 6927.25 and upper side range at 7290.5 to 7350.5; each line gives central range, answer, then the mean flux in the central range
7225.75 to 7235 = 0.08 mag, 2.07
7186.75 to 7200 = 0.07 mag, 2.11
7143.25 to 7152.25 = 0.09 mag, 2.08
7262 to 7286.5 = 0.01 mag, 2.21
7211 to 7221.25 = 0.08 mag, 2.07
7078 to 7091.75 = 0.02 mag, 2.22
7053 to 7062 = 0.03 mag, 2.2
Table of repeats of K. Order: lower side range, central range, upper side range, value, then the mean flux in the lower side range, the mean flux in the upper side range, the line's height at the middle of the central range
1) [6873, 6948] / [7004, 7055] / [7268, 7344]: -0.021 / 2.29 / 2.23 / 2.27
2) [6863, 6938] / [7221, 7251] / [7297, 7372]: 0.043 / 2.31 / 2.21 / 2.23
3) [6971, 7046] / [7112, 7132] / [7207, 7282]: 0.025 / 2.29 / 2.15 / 2.22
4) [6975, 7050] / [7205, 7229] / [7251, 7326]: 0.060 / 2.3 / 2.21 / 2.23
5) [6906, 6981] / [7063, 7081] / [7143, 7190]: -0.048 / 2.3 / 2.12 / 2.19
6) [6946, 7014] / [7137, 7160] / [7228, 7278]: 0.057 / 2.3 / 2.17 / 2.22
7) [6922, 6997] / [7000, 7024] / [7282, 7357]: -0.005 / 2.3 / 2.22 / 2.29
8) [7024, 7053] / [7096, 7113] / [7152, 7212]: 0.058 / 2.31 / 2.14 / 2.23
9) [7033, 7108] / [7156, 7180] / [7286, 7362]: 0.034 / 2.22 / 2.22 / 2.22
